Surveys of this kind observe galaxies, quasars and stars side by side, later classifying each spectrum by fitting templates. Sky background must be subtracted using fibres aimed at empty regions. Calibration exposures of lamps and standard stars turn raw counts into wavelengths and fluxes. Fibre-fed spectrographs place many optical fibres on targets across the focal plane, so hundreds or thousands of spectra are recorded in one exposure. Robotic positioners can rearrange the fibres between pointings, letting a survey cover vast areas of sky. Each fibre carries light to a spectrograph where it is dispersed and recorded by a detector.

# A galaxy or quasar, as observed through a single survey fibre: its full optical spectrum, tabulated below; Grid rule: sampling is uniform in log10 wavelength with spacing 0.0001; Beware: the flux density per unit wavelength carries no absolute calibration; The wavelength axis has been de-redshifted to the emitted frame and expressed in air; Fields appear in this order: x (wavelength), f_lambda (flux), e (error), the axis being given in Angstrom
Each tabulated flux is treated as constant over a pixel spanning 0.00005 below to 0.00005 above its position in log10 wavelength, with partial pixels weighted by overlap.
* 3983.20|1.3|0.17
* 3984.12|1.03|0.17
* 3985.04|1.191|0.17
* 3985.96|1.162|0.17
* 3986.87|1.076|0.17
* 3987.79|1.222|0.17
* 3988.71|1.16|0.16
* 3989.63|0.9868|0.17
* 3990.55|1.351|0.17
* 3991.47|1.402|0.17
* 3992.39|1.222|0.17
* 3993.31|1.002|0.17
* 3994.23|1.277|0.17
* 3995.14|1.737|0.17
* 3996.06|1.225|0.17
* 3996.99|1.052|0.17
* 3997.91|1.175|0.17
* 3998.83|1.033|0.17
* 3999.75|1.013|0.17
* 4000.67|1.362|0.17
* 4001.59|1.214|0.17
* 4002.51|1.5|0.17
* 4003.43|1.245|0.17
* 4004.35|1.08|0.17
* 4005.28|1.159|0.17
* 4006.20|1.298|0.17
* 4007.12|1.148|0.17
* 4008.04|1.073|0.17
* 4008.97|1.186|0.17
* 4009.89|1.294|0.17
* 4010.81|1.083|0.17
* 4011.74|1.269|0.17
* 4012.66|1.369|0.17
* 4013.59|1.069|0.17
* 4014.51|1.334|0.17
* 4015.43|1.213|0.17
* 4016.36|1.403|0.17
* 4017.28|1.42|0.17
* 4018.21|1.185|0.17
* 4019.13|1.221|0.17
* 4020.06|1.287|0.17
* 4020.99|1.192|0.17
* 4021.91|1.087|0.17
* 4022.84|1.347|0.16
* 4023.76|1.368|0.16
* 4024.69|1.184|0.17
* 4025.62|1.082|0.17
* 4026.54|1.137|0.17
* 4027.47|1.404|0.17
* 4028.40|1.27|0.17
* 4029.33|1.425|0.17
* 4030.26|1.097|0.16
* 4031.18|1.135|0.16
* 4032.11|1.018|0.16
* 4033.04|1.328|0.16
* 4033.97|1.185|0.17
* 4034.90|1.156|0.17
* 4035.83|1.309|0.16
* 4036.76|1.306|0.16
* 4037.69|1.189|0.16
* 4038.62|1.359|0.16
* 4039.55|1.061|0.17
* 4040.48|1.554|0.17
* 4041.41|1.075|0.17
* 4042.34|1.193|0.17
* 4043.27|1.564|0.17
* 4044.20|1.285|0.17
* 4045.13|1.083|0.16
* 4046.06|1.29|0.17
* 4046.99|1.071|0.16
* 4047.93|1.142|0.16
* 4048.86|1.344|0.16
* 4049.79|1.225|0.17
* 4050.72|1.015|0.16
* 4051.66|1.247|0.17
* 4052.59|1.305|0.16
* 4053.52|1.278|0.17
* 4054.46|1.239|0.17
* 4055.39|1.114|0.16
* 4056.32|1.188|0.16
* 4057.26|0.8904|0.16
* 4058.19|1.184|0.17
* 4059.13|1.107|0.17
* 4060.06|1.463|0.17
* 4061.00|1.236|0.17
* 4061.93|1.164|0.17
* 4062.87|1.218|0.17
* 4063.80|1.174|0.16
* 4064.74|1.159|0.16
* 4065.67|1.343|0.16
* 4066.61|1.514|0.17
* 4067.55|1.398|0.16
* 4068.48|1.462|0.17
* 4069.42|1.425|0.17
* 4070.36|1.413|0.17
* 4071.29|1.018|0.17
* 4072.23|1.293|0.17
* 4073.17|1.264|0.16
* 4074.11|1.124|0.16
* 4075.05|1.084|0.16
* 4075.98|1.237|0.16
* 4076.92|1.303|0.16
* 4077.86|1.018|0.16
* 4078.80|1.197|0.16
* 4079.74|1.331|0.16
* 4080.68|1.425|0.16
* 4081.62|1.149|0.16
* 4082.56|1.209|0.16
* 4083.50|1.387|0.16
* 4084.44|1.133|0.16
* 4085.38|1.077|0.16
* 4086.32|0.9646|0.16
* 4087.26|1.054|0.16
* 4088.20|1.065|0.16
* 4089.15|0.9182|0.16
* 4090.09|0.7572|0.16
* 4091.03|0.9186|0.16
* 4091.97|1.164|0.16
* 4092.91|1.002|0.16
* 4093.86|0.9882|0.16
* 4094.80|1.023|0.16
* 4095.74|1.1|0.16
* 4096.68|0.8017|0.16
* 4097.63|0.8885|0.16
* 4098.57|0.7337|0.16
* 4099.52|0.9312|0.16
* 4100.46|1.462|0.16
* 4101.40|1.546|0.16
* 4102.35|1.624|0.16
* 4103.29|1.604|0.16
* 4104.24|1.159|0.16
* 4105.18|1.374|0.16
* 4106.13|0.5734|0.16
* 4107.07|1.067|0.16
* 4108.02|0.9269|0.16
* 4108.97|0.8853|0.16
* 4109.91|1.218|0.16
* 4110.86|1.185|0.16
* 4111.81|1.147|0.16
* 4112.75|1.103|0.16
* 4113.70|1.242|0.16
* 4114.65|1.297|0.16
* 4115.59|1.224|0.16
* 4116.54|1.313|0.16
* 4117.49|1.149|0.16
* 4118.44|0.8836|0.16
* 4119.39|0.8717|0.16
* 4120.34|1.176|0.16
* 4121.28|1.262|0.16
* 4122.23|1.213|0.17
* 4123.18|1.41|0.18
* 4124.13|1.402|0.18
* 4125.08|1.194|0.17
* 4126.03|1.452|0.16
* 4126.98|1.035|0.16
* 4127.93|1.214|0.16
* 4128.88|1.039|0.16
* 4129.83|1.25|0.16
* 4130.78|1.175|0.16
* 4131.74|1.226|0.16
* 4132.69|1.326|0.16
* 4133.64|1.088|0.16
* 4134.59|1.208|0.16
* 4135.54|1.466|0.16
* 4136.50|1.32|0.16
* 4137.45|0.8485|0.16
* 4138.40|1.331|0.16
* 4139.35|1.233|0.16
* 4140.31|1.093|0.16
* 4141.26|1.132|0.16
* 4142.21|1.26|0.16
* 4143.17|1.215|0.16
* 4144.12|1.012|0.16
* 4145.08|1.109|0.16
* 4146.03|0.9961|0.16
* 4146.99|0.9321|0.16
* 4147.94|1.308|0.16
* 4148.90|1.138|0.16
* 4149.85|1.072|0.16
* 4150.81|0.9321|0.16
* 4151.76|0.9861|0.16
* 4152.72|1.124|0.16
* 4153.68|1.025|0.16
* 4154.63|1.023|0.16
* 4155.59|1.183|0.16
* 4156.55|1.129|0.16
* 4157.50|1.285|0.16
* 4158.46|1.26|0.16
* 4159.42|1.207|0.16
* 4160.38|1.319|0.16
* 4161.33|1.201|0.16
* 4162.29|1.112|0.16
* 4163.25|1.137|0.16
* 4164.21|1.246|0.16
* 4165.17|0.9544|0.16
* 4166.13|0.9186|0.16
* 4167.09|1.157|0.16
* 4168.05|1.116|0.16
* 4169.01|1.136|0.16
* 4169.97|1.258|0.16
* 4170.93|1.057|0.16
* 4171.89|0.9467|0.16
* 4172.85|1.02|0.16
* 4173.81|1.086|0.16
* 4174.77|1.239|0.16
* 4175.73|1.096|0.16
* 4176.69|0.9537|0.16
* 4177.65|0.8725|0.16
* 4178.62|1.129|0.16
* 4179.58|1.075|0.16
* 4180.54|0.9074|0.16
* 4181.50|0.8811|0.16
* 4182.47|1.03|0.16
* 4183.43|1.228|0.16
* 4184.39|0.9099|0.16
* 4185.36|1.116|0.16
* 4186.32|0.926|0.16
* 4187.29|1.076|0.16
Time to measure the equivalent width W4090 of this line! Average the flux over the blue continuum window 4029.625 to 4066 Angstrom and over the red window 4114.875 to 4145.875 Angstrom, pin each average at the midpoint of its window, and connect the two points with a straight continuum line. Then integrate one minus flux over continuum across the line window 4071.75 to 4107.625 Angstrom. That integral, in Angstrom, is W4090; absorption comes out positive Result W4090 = 2.2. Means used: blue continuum 1.21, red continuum 1.19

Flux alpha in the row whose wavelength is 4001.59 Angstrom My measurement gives 1.214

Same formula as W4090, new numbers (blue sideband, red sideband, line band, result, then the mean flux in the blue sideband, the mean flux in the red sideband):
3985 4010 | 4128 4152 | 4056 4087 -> -1.3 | 1.21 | 1.15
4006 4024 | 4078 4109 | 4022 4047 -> -0.7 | 1.24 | 1.11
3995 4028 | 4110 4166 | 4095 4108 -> 0.6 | 1.23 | 1.17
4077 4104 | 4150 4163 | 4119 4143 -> -1.7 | 1.13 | 1.14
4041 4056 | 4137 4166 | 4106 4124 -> 0.4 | 1.22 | 1.12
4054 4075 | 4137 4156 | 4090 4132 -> 0.6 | 1.24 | 1.1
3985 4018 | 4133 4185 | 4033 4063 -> -0.8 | 1.22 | 1.11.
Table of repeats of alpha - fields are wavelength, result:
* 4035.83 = 1.309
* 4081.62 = 1.149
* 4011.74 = 1.269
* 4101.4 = 1.546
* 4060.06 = 1.463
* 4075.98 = 1.237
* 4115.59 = 1.224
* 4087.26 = 1.054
